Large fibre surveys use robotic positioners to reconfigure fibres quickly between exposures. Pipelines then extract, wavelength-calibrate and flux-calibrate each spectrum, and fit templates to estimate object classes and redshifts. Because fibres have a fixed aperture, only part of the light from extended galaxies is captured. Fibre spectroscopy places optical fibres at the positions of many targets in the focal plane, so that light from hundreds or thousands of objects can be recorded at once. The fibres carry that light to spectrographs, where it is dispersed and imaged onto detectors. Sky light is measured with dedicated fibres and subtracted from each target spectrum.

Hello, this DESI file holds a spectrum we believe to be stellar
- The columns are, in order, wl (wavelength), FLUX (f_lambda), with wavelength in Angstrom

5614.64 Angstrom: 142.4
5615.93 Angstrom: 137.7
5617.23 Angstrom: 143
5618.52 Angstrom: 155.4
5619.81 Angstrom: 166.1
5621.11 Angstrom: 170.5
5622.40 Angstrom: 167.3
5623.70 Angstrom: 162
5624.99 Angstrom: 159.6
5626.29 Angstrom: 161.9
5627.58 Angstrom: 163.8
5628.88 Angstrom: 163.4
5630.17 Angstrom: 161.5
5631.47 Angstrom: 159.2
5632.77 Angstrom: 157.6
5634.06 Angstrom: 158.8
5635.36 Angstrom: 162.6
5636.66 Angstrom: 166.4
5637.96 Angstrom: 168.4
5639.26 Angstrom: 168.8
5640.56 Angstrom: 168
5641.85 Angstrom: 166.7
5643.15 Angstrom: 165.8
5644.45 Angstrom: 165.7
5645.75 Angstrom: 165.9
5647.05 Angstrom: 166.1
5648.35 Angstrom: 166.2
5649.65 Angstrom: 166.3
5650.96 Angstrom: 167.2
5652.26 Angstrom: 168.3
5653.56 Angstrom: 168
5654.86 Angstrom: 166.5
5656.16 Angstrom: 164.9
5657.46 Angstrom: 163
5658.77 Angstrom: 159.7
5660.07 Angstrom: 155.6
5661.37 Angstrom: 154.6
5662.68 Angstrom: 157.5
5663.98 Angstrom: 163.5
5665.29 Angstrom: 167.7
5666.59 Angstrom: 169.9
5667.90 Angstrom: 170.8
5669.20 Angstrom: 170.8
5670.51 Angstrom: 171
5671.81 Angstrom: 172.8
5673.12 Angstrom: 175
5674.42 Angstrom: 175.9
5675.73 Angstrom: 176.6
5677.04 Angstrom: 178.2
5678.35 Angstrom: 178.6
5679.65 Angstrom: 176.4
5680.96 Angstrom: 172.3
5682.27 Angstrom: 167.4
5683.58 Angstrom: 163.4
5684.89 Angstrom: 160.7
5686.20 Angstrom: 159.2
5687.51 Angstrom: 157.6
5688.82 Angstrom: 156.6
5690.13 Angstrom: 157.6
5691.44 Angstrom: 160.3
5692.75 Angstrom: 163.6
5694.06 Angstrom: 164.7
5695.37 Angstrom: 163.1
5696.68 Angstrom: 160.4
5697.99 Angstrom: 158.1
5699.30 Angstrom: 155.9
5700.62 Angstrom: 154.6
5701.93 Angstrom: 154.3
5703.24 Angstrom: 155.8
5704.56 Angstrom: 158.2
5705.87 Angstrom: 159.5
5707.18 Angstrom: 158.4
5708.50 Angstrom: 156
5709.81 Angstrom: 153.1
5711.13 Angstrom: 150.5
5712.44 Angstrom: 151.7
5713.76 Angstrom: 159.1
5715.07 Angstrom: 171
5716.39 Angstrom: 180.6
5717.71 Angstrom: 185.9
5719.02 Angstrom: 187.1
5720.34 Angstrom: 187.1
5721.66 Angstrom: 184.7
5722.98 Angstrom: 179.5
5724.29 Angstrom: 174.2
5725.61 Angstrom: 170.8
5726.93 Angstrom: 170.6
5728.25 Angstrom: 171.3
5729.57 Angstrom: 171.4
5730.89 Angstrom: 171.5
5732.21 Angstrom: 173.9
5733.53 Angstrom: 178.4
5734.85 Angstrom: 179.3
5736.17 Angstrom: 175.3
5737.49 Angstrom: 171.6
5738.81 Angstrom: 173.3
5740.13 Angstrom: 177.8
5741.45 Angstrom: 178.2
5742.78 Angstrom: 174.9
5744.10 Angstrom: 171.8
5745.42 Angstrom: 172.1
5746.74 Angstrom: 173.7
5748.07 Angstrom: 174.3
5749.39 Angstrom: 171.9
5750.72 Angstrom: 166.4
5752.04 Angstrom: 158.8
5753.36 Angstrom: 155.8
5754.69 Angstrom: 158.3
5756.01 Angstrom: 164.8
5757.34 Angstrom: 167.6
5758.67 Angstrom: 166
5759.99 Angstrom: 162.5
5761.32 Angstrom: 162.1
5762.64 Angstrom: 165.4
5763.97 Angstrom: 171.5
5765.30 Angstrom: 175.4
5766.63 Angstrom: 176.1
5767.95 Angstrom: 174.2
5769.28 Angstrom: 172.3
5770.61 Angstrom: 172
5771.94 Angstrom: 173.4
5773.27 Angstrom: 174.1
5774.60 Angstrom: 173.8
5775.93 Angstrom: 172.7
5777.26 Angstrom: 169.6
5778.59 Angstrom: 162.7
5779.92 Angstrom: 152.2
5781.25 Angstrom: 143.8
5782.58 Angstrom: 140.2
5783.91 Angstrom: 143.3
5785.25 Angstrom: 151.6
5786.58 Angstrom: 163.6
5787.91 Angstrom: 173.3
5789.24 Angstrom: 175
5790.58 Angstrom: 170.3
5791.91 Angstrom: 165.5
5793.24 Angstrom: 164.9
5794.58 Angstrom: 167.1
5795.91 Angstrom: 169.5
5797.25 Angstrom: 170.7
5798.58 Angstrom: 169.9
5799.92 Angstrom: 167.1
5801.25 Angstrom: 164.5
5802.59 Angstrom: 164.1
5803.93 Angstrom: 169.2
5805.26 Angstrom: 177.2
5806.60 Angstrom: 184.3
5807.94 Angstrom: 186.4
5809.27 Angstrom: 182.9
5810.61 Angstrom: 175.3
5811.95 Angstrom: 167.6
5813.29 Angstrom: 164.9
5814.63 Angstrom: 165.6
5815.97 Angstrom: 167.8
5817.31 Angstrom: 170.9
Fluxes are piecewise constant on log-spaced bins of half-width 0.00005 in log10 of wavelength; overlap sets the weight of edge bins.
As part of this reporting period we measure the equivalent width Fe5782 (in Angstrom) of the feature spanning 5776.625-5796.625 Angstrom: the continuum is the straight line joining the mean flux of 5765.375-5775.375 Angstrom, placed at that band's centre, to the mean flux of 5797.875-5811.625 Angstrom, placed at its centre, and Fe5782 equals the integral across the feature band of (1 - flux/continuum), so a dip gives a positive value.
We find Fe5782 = 1.50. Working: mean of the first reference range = 174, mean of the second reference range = 174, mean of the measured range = 161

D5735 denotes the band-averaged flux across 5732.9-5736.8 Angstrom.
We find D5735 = 178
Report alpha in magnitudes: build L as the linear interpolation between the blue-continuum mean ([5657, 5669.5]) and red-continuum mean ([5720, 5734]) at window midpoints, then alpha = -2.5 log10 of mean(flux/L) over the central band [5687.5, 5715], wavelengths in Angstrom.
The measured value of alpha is 0.08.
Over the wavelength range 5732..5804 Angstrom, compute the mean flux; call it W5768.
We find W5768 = 168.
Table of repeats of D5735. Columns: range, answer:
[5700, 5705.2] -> 156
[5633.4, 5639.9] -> 165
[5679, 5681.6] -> 174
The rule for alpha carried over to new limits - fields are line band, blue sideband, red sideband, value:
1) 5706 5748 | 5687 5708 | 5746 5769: -0.06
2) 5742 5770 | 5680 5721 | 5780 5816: -0.02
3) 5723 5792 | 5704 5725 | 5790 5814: 0.01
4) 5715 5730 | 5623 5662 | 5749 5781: -0.08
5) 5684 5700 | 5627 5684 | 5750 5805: 0.04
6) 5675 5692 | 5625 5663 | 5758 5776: 0.00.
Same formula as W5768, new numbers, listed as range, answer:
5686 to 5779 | 168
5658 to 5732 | 166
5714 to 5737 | 177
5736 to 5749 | 174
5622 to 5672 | 165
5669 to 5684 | 173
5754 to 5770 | 168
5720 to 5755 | 173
